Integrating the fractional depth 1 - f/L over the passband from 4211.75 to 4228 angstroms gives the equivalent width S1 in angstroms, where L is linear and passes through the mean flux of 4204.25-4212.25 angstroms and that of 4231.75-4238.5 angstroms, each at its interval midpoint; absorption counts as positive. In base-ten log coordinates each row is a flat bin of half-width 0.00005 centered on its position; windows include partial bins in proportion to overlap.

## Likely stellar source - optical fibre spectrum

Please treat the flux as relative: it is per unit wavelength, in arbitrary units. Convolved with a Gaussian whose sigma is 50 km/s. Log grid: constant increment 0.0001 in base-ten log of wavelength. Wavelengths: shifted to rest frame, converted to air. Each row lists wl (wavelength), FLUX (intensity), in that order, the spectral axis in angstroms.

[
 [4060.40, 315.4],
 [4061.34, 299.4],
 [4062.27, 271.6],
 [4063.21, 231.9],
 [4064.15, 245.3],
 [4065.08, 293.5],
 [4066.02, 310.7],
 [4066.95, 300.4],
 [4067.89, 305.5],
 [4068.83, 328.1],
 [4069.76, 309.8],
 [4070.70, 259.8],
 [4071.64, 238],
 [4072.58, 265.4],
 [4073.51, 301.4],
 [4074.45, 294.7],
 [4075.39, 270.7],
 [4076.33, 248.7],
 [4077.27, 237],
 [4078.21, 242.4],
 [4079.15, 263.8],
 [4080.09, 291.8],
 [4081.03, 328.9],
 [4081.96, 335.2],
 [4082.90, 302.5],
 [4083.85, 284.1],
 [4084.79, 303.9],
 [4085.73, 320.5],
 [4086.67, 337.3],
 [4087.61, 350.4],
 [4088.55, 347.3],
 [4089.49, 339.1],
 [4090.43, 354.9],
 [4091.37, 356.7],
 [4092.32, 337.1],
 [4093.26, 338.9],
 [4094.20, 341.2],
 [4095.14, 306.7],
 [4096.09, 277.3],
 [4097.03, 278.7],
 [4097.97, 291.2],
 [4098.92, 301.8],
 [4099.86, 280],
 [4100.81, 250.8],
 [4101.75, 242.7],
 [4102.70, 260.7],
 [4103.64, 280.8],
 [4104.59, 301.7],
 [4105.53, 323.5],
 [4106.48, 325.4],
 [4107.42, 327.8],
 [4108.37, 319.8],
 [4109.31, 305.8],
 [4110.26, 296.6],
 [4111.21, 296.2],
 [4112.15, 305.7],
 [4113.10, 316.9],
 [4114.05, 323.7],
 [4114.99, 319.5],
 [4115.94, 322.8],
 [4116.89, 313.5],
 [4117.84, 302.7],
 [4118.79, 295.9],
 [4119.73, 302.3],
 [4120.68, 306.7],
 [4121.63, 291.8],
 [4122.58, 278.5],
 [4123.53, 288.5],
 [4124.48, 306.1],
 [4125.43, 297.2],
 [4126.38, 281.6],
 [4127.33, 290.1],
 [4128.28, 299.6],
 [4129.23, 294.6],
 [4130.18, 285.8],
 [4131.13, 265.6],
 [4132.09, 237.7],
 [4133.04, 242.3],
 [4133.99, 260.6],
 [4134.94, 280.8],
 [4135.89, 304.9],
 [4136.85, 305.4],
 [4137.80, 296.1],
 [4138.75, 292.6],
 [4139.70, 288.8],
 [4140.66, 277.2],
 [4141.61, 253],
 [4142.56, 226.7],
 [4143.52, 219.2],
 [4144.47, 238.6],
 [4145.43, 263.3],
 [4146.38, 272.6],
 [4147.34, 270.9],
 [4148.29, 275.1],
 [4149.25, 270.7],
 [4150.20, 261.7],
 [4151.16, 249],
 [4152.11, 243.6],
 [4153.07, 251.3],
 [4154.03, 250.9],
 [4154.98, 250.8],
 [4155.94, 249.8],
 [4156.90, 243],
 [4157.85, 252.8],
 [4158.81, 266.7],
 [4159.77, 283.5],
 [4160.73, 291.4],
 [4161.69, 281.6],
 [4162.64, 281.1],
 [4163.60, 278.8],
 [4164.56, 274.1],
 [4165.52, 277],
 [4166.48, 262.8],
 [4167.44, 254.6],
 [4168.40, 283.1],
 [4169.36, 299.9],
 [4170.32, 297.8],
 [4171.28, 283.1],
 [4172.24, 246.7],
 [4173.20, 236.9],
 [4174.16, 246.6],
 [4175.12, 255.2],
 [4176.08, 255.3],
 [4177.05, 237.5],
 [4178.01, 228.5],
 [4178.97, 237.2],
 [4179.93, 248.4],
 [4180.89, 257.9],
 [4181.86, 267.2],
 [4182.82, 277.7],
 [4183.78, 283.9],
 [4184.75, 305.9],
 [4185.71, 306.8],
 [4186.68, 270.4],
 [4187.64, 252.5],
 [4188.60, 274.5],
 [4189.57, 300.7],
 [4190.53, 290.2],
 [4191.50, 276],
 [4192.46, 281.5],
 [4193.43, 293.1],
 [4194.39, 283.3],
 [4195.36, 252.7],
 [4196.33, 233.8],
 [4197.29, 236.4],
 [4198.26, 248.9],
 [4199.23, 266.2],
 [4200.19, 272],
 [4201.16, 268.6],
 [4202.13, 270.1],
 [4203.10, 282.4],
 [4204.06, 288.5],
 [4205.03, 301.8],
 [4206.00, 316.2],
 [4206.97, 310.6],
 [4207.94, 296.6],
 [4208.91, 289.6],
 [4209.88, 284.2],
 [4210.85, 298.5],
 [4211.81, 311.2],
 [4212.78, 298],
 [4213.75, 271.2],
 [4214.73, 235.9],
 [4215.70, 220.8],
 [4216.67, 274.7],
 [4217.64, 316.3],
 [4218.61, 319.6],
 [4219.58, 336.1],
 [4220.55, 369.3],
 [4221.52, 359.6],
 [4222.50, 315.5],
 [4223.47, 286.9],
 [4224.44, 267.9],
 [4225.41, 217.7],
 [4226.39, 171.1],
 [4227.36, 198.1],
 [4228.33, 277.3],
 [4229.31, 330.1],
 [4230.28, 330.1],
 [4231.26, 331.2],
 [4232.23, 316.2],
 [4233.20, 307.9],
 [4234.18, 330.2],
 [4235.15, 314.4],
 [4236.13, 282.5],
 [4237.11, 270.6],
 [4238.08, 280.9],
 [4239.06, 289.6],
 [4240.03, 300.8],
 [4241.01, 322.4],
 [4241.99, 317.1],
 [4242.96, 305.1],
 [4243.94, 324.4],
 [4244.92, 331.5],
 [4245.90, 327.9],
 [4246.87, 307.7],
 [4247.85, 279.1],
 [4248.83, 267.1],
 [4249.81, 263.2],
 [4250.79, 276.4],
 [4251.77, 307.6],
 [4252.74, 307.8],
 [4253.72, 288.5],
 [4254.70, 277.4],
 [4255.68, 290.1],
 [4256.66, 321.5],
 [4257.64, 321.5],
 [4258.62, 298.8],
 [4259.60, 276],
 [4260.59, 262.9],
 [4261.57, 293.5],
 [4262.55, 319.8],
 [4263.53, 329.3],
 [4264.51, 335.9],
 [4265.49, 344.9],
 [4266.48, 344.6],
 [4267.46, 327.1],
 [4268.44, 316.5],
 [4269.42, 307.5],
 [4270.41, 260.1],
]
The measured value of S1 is 1.1 angstroms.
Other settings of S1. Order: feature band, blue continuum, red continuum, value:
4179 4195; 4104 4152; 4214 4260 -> 0.73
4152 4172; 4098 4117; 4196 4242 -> 1.68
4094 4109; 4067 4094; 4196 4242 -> 0.38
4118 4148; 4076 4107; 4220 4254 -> 2.29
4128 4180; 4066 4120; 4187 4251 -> 5.33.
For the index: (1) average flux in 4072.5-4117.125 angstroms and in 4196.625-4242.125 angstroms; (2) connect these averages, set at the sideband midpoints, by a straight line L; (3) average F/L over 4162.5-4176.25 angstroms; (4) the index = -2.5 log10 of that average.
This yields 0.10 mag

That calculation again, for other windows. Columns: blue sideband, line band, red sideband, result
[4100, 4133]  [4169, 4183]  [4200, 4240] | 0.14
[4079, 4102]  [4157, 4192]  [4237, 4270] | 0.14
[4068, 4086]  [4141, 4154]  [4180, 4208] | 0.11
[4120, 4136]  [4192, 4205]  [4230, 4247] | 0.12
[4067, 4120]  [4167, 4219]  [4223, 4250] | 0.08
